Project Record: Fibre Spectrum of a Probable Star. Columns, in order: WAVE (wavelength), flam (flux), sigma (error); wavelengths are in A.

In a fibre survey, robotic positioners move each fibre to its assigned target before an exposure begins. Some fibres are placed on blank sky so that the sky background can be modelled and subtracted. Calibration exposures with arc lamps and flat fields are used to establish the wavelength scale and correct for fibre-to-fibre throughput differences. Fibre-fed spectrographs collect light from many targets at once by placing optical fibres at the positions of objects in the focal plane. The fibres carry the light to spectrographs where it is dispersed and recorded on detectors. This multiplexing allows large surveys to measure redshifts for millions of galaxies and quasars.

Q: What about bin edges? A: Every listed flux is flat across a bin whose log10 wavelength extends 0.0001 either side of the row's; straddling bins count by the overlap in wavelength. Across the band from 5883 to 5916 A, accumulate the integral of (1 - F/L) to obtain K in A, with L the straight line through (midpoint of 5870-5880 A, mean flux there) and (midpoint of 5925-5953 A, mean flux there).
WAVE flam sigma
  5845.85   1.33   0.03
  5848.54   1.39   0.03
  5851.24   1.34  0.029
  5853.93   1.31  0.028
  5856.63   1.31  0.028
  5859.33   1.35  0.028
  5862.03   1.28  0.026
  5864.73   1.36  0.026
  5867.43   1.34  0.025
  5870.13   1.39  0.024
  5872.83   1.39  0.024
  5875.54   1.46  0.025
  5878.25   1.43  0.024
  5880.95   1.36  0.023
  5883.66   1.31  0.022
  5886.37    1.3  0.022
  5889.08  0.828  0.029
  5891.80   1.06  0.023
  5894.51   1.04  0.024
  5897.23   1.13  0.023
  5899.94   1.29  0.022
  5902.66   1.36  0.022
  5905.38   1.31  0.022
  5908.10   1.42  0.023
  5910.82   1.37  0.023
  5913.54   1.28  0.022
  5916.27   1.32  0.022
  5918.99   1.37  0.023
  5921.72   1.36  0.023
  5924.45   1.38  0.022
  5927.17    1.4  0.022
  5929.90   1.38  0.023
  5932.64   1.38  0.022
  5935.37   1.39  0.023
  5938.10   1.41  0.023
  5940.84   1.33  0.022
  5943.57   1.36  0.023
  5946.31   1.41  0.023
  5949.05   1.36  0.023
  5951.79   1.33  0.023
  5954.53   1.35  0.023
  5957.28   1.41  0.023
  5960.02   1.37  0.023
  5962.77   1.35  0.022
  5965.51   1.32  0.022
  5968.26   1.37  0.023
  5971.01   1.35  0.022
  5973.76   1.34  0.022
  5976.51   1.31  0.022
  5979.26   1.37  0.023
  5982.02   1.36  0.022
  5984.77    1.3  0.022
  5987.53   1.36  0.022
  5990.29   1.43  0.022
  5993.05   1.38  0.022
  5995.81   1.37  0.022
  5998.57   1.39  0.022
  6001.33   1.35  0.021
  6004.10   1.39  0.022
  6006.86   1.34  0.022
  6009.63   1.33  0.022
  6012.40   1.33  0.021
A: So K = 4.1 A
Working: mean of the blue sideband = 1.42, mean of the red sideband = 1.38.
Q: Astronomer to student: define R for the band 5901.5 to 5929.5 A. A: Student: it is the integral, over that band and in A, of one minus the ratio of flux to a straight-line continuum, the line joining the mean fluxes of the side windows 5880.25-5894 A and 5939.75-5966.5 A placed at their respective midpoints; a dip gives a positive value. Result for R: -2.6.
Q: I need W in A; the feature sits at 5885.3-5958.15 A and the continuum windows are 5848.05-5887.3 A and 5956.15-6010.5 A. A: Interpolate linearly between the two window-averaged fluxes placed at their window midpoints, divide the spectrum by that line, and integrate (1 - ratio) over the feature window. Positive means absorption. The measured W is 2.6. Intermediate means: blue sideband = 1.35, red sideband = 1.36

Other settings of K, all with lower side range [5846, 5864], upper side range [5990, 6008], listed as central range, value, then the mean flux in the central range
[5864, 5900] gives 2.11 A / 1.26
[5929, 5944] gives -0.21 A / 1.38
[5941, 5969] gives 0.02 A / 1.36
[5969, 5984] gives 0.26 A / 1.35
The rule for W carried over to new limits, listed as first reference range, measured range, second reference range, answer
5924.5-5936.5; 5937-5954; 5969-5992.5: 0.1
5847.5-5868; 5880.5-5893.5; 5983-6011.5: 1.8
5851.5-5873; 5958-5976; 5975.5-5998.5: 0.1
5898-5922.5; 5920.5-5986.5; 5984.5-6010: -0.5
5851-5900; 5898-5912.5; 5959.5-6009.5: -0.5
